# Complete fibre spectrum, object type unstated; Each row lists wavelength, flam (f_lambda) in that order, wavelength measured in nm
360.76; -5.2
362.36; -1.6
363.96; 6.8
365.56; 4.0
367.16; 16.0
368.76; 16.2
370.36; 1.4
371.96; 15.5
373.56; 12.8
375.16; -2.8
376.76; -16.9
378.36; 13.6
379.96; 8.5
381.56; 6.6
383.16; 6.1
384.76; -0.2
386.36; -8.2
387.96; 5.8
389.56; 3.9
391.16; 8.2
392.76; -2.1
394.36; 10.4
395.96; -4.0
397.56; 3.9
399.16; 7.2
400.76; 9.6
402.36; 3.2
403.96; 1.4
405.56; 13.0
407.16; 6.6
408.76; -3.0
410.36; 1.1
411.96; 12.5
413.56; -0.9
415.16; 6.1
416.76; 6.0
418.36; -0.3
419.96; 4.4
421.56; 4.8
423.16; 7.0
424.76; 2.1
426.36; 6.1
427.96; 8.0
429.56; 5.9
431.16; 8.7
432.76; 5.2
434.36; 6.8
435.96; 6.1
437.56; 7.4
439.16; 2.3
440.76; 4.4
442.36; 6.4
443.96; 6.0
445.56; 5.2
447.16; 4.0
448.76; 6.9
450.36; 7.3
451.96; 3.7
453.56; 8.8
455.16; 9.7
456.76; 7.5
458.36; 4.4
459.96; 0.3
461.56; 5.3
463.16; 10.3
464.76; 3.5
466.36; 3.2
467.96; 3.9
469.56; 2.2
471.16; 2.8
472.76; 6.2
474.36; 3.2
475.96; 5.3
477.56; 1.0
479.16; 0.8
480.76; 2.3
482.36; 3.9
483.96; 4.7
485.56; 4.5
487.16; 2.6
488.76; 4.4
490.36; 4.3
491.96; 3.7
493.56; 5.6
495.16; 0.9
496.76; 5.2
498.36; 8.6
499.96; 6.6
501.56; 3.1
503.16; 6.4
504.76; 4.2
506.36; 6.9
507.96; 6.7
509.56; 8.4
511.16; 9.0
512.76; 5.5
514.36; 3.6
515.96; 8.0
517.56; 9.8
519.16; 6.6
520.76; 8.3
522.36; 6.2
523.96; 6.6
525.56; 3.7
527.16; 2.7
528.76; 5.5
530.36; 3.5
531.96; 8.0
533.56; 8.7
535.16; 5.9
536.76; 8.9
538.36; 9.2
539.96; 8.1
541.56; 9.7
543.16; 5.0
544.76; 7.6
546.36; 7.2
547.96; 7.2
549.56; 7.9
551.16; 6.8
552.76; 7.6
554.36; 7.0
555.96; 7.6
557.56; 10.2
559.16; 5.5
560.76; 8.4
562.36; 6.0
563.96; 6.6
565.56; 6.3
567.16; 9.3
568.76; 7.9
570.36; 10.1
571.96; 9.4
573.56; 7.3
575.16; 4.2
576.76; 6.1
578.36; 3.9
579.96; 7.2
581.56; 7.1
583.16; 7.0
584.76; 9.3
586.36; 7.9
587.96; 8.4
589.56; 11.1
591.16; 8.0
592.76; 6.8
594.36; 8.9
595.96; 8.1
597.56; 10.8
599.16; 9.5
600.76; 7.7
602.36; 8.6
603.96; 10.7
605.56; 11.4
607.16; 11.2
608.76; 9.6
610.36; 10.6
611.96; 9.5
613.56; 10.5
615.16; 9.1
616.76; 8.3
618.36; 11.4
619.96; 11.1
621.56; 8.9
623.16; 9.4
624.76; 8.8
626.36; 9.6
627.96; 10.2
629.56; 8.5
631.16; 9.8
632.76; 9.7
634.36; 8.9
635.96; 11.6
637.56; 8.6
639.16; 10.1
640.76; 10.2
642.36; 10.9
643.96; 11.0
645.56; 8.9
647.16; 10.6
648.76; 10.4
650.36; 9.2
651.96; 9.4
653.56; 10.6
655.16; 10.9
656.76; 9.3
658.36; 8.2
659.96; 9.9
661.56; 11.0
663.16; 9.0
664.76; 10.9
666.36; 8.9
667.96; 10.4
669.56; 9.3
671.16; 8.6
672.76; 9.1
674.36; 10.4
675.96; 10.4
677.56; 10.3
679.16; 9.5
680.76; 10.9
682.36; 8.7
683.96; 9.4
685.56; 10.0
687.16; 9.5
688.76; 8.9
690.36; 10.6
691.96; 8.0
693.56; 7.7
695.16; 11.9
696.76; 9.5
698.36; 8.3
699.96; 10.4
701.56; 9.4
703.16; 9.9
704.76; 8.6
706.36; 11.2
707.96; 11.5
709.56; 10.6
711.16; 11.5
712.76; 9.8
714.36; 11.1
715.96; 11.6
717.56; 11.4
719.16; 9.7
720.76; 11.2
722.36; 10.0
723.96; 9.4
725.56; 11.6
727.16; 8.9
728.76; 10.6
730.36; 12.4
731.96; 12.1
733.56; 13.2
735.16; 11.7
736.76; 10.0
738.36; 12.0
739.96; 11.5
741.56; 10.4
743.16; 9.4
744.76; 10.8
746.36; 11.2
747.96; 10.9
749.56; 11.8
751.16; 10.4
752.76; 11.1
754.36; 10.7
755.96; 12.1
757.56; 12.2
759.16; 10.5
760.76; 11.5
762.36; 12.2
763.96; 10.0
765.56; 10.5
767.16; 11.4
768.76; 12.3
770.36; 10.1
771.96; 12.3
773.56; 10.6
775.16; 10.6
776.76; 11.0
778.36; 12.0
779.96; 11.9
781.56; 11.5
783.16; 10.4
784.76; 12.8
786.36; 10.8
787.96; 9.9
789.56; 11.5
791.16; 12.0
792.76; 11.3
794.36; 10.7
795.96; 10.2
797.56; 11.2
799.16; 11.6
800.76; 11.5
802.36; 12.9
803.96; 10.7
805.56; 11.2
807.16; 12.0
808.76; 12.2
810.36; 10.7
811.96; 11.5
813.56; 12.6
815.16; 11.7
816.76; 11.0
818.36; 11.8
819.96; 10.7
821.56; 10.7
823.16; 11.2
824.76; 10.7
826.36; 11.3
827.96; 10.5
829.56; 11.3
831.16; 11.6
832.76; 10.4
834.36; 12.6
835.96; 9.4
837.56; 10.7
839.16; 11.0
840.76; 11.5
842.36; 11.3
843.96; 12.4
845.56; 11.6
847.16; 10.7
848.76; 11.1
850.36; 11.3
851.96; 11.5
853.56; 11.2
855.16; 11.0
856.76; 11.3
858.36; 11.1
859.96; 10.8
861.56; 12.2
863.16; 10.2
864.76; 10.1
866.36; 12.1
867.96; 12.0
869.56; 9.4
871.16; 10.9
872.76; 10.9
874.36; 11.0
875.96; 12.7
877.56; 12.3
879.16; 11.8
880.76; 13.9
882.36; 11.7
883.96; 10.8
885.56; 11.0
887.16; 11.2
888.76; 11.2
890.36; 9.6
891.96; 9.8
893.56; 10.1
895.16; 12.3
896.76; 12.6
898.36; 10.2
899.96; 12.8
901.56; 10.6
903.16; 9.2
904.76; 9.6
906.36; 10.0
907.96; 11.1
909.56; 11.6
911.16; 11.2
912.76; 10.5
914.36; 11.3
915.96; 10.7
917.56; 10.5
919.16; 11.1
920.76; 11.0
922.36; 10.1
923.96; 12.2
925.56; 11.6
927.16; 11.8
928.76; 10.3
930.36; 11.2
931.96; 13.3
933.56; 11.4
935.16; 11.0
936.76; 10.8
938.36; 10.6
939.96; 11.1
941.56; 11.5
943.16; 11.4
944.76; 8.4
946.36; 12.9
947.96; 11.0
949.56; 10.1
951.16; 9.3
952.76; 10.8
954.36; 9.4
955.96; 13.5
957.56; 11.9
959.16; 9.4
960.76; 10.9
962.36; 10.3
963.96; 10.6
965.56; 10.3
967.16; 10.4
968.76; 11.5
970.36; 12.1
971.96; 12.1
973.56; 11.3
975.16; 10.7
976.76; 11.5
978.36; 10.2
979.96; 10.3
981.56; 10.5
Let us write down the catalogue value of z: 0.338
